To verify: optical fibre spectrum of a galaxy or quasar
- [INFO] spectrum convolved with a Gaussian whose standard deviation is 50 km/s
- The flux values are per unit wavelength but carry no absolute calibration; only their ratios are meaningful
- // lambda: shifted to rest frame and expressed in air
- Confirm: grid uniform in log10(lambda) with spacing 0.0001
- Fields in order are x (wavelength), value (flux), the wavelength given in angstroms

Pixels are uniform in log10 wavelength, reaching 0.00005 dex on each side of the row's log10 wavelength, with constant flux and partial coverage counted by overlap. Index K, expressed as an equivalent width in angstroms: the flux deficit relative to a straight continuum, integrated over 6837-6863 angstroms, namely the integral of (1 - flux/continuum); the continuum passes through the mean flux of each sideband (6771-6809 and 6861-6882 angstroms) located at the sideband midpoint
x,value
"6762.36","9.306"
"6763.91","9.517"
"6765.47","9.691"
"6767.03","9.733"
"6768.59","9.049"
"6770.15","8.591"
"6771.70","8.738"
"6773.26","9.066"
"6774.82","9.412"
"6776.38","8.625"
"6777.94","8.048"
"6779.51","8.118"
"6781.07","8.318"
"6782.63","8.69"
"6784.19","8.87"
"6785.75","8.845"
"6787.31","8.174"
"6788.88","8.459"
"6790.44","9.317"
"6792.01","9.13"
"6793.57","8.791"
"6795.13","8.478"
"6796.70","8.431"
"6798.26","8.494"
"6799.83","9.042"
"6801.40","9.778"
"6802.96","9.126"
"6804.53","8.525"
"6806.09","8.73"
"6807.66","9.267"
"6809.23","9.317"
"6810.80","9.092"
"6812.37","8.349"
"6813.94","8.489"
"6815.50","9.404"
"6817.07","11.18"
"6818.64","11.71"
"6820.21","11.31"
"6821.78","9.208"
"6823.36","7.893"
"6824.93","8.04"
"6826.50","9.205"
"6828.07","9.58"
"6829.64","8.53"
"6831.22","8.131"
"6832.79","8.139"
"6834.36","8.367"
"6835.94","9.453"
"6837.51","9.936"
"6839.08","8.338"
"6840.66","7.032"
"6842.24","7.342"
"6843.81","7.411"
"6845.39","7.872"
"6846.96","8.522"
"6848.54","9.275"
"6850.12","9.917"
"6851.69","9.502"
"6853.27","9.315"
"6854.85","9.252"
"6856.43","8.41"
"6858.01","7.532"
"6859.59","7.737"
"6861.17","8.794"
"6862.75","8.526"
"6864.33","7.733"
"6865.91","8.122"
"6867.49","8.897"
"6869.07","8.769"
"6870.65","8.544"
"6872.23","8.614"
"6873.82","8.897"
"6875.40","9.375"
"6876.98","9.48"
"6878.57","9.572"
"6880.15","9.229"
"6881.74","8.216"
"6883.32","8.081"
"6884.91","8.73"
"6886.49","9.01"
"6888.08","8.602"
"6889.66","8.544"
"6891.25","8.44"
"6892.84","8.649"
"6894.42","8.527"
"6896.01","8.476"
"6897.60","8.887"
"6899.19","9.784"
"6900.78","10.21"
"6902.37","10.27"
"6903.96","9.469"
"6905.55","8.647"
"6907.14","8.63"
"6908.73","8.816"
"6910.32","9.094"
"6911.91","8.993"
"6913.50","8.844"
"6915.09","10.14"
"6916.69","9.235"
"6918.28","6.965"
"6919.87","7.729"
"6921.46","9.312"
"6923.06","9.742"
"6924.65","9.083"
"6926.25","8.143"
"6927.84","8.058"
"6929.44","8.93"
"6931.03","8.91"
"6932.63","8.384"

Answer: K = 0.84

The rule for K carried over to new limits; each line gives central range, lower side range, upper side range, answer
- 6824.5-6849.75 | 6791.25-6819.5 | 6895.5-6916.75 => 2.0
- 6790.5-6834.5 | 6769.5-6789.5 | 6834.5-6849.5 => -3.1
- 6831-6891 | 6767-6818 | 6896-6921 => 2.4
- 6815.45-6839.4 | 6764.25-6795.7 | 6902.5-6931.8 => -1.2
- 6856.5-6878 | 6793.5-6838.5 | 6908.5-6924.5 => 1.1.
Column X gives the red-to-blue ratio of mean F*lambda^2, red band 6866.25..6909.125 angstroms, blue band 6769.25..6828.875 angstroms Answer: 1.0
